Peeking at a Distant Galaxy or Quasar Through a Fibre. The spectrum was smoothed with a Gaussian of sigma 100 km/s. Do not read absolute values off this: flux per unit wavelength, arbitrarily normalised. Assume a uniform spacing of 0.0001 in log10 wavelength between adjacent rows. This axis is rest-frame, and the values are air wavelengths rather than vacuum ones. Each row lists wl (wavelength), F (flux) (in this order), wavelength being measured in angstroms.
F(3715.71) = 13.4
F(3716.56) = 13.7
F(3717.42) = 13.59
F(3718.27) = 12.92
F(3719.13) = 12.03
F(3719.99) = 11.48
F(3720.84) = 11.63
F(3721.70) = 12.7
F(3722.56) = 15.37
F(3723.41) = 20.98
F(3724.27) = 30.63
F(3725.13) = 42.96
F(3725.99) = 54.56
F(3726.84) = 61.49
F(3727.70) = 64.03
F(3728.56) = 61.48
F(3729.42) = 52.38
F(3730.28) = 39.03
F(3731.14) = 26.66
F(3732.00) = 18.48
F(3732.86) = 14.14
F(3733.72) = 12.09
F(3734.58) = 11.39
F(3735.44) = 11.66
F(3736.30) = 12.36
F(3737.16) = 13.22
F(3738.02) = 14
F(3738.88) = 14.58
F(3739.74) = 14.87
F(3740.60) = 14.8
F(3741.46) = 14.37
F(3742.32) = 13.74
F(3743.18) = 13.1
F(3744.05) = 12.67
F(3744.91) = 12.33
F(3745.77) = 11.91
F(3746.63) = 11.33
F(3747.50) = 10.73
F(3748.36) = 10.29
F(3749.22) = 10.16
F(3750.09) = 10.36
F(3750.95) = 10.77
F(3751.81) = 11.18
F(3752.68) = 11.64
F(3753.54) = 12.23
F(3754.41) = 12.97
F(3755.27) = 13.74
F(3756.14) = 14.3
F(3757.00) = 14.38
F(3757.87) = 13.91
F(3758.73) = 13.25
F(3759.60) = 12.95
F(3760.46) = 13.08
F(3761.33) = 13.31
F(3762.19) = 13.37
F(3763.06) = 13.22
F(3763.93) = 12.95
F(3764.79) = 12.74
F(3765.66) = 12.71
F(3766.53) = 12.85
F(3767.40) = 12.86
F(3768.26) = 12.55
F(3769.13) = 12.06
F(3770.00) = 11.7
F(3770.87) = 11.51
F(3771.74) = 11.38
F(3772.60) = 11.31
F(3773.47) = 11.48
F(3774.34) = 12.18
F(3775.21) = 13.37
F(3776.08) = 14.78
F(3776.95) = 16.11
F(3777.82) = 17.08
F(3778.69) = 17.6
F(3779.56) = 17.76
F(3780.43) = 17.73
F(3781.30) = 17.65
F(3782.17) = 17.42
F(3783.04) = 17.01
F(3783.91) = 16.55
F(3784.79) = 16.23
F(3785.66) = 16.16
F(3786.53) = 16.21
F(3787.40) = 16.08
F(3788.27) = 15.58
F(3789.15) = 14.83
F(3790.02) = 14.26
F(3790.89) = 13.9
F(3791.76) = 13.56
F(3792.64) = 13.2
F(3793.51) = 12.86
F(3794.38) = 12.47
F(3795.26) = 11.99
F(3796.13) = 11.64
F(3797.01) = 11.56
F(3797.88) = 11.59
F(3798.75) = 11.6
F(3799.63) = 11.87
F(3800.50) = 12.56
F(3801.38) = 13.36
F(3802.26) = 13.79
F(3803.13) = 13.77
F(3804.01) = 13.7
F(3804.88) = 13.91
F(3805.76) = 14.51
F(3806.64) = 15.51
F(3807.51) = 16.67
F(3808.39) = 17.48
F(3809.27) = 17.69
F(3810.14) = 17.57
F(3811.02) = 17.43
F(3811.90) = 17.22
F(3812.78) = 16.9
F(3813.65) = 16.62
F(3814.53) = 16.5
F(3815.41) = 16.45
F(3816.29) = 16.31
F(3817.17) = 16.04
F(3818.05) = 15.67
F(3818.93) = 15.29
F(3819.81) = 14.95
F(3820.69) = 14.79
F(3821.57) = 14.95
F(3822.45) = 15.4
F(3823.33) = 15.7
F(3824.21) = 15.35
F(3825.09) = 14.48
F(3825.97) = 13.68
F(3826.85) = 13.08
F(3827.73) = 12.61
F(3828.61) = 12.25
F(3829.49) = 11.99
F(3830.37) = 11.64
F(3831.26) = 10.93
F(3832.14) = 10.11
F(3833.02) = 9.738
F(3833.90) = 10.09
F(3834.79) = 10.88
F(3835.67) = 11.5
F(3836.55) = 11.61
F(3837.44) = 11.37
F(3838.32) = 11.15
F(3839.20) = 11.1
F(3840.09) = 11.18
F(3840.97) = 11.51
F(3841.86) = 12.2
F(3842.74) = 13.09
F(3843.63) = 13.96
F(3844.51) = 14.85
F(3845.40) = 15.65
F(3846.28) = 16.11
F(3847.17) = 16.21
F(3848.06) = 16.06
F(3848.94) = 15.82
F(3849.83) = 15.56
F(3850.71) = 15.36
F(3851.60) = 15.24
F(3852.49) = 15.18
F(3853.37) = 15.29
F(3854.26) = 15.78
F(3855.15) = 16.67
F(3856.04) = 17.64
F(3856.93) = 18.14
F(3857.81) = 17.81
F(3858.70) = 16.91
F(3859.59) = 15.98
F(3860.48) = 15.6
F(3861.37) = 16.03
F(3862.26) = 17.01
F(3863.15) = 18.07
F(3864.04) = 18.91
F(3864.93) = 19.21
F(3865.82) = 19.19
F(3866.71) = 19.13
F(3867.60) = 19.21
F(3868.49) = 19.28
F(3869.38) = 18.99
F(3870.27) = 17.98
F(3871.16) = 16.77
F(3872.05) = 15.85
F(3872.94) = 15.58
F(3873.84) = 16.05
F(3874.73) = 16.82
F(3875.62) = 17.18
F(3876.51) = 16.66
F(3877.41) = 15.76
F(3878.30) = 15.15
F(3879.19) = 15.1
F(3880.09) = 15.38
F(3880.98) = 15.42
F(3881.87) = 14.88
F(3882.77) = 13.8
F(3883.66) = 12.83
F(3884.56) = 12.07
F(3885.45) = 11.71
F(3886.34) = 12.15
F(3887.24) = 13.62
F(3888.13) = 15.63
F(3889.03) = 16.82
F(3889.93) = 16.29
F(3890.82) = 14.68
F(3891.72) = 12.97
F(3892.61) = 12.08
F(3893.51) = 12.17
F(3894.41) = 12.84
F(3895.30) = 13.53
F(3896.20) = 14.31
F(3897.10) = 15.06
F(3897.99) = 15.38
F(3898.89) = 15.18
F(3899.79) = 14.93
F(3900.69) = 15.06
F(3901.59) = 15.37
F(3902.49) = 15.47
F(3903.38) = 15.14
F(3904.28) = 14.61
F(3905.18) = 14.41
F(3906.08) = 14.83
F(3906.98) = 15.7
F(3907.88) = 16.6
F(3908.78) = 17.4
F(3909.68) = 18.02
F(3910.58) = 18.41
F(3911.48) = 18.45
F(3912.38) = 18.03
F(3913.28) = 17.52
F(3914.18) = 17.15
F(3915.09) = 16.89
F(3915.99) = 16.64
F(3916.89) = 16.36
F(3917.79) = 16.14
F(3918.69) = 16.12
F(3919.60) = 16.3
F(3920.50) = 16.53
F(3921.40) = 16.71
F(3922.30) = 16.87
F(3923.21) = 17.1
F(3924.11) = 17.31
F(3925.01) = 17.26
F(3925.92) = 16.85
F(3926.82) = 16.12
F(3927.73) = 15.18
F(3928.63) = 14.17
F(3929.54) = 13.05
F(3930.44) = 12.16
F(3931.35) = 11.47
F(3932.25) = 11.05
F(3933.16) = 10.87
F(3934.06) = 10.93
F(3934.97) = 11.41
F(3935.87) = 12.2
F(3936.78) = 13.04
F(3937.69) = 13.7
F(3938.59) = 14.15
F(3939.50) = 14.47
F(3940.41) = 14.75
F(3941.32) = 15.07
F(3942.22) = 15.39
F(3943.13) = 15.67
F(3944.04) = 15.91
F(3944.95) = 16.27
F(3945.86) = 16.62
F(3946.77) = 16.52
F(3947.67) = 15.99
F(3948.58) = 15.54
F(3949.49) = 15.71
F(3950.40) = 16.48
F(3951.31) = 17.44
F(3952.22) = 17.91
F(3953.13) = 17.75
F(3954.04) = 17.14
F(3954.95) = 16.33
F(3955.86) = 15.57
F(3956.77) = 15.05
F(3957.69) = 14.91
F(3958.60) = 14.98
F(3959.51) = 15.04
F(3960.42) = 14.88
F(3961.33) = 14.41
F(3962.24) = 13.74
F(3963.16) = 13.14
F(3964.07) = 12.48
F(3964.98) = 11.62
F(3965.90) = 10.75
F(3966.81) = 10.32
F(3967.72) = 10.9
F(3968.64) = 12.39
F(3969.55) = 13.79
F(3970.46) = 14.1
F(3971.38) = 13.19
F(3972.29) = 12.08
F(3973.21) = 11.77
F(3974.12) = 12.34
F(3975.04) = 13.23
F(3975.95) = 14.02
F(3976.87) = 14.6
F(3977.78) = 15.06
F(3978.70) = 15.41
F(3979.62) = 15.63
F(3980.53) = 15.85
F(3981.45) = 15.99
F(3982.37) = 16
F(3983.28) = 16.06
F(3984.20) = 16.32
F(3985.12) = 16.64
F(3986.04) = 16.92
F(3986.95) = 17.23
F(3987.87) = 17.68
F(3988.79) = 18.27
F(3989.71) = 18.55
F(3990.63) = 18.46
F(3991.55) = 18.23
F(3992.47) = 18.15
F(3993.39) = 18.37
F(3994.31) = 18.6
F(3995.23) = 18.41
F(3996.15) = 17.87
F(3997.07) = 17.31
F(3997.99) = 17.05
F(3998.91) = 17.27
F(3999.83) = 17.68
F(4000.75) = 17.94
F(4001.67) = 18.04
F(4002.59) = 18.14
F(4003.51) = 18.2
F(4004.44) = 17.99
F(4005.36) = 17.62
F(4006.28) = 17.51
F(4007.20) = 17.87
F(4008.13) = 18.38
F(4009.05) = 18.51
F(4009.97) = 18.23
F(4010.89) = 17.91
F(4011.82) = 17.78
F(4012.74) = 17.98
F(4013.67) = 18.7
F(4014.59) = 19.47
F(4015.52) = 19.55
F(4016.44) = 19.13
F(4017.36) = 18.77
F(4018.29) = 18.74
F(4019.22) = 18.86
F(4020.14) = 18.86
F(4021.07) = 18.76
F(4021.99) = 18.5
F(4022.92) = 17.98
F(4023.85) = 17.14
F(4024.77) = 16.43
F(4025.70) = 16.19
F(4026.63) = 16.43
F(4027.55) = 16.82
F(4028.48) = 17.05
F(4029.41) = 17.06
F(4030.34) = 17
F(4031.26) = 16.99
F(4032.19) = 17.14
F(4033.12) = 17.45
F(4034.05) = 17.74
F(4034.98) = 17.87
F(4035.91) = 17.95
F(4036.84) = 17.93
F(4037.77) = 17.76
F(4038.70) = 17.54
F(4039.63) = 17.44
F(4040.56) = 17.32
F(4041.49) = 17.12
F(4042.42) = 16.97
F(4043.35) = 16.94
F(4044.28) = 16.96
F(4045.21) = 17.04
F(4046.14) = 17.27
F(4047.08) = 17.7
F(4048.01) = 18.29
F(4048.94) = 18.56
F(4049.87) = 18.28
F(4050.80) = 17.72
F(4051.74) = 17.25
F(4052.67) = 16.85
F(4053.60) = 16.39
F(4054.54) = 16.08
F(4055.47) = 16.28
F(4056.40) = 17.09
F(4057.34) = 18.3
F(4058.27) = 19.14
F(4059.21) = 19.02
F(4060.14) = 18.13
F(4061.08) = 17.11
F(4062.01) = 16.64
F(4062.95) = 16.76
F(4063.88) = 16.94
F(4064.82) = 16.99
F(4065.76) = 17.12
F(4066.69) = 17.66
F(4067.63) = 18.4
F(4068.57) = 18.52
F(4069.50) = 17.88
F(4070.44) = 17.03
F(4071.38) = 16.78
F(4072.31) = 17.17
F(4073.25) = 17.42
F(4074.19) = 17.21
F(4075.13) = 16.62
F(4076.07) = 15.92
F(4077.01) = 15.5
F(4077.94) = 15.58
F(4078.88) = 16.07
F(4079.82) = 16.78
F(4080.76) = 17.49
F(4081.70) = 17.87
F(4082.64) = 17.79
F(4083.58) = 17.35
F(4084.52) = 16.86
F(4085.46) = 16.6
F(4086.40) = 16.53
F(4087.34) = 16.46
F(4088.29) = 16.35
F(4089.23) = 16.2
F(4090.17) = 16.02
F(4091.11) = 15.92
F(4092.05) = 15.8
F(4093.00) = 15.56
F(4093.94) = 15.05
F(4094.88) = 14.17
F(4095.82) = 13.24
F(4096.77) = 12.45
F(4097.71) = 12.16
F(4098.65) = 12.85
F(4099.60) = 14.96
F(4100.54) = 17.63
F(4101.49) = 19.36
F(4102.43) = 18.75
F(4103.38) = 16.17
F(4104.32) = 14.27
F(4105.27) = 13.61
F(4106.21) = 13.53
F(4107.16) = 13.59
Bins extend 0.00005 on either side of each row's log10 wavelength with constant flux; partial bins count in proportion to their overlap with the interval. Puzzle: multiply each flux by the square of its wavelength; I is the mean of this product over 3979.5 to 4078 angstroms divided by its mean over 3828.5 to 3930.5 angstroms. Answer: 1.24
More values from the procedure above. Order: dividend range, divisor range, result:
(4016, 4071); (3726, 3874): 1.27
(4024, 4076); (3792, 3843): 1.43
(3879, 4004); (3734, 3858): 1.19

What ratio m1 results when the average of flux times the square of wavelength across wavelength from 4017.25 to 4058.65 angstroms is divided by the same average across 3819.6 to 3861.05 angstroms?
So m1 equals 1.38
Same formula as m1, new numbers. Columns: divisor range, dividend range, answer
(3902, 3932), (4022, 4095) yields 1.14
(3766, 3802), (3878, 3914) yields 1.14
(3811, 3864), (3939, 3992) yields 1.11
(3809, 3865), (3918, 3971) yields 1.05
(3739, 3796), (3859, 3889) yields 1.26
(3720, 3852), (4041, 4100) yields 1.22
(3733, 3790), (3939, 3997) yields 1.26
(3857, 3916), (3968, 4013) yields 1.10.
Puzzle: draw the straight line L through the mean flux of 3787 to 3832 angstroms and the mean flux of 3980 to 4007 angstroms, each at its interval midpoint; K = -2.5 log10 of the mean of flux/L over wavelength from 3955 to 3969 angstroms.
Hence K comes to 0.255 mag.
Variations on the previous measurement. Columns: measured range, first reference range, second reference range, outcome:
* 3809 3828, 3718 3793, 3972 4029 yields 0.10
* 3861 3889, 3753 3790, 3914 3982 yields -0.12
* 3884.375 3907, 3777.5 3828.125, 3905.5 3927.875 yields 0.15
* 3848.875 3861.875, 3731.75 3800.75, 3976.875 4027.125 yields -0.08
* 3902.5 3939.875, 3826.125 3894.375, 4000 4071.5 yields 0.03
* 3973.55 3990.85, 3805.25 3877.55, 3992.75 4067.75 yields 0.08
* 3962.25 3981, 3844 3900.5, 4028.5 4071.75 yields 0.26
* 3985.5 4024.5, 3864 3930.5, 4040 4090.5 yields -0.09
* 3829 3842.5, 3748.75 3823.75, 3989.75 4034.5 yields 0.32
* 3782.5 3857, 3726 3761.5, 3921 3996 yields 0.22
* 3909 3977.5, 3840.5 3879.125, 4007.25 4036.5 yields 0.16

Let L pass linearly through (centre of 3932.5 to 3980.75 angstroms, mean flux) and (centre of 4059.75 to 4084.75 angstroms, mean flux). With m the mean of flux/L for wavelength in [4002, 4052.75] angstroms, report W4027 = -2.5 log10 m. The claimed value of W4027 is -0.115 mag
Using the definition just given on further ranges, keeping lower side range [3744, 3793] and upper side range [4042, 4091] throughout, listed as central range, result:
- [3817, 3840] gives 0.12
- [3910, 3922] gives -0.11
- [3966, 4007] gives 0.01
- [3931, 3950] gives 0.11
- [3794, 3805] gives 0.12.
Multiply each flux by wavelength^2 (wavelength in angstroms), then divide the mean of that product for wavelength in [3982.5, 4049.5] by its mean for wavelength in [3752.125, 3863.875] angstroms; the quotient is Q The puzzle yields 1.38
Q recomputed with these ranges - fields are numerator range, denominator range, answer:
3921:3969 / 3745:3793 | 1.17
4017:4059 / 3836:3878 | 1.21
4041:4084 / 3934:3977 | 1.27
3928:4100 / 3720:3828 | 1.12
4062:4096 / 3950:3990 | 1.18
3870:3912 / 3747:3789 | 1.18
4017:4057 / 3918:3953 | 1.22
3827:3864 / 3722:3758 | 0.72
